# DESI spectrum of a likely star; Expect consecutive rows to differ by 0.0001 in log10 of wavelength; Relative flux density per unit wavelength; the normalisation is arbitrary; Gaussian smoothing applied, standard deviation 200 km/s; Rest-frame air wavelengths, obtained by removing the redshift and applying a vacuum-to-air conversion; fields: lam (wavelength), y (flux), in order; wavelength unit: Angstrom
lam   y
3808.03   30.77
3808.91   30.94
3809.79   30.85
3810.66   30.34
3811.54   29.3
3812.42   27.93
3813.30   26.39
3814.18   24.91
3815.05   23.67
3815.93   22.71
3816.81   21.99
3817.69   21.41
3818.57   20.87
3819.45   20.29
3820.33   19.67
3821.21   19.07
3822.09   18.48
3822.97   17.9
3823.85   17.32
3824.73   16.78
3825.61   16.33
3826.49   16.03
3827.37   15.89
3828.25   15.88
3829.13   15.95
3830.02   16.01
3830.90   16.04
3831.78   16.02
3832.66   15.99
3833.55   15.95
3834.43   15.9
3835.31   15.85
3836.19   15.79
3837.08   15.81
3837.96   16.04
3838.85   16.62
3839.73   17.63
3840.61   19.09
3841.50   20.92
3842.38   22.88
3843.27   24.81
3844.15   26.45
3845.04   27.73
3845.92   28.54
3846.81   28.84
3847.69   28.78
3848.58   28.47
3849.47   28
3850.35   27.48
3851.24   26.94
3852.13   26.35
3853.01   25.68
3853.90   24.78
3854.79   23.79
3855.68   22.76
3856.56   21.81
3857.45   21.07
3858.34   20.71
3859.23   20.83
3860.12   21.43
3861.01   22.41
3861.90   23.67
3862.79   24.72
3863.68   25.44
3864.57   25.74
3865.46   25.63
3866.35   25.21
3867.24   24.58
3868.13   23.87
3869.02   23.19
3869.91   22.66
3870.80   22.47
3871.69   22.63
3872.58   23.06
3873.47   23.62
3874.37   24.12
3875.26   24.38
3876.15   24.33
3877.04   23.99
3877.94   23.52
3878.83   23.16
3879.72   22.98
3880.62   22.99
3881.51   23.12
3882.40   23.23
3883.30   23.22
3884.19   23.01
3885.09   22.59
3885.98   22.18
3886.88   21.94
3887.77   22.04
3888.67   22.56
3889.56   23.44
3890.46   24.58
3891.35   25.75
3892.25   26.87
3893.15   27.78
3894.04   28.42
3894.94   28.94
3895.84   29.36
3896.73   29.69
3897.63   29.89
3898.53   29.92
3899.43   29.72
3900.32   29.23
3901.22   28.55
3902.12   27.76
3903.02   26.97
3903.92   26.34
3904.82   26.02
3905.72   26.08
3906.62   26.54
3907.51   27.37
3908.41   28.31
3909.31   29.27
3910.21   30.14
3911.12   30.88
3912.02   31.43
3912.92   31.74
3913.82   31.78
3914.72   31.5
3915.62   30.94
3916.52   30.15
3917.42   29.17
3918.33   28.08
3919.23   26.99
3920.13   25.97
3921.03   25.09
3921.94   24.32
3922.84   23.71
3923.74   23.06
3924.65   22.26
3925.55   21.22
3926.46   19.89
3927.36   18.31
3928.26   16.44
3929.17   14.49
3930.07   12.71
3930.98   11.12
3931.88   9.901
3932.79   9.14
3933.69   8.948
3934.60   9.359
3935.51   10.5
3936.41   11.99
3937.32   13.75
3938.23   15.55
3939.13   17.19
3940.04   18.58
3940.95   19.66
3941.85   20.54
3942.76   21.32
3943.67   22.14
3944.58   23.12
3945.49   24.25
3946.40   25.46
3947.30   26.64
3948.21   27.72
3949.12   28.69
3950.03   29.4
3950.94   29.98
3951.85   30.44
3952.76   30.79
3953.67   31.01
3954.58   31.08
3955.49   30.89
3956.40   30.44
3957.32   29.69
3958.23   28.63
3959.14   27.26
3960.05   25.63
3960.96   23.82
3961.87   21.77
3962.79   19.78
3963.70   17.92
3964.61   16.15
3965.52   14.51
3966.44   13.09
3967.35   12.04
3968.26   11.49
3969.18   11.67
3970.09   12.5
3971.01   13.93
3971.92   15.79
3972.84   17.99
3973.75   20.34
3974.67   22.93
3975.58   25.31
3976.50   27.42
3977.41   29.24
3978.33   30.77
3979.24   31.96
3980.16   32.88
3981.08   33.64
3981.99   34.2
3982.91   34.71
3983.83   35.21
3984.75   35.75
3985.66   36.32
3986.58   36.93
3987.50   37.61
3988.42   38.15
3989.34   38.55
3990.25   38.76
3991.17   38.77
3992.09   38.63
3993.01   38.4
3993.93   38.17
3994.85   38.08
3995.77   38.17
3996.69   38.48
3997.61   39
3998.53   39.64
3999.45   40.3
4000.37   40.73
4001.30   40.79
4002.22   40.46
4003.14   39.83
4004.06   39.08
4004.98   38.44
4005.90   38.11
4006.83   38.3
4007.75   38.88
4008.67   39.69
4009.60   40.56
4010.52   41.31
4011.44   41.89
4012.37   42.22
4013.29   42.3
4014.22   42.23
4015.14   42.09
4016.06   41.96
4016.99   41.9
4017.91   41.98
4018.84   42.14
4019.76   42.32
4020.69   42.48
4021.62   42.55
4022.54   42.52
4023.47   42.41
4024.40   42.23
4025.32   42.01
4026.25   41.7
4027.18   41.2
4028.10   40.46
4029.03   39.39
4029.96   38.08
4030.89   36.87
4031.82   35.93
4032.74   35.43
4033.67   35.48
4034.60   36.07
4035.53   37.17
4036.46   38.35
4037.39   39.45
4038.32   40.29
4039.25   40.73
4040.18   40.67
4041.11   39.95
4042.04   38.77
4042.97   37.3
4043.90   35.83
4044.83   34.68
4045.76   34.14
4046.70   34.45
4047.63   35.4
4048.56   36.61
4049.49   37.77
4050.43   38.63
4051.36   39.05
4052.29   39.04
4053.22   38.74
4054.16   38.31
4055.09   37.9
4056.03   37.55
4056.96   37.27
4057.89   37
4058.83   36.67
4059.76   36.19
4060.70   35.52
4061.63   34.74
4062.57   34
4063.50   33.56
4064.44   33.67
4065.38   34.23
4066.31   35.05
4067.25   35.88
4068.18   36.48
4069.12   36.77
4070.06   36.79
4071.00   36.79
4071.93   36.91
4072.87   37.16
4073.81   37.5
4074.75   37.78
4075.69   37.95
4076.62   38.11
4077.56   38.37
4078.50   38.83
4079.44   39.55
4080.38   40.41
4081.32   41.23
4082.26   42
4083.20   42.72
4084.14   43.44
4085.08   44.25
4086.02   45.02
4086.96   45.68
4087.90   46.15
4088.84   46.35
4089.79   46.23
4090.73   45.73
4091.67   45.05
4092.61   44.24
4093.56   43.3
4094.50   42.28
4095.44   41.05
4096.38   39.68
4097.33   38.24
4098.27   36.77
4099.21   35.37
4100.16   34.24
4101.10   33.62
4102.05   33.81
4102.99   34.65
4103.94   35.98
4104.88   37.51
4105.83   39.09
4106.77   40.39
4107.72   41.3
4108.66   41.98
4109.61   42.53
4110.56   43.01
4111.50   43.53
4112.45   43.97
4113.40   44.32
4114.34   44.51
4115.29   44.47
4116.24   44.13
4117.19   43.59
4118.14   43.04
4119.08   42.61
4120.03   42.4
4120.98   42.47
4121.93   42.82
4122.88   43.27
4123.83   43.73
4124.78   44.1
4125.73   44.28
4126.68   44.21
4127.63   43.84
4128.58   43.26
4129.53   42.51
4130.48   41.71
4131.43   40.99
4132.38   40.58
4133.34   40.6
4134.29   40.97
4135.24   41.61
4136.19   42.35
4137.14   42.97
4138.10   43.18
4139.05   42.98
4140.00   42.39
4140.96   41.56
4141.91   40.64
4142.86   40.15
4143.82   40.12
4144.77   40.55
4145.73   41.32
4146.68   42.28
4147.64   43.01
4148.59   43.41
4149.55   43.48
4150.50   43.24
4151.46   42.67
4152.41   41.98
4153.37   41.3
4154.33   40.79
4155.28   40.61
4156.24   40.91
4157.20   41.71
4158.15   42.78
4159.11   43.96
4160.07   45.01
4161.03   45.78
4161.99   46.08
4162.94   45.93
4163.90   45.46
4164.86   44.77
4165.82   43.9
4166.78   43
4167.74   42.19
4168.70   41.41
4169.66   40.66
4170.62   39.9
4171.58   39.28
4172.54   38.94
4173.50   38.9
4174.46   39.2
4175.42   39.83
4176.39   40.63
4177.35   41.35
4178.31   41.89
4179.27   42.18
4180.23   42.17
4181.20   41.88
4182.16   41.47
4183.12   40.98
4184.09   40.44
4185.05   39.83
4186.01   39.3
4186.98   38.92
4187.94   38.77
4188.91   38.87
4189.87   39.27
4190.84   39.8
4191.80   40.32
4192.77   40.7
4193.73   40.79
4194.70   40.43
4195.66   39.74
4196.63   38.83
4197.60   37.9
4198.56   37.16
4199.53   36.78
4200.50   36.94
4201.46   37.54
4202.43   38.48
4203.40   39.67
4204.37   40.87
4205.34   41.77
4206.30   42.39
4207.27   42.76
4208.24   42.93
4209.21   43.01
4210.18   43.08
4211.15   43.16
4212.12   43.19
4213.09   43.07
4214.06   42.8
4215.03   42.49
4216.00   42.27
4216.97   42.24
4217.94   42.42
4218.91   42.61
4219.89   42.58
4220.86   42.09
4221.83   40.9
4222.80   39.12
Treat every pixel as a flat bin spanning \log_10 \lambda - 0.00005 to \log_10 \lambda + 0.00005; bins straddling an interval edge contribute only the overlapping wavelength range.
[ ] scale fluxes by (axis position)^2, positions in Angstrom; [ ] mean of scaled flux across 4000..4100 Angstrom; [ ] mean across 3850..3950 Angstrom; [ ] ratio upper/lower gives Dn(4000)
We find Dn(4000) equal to 1.79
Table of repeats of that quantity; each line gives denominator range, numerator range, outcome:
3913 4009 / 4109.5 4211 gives 1.71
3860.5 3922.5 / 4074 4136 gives 1.77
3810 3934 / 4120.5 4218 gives 2.07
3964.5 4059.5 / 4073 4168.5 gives 1.24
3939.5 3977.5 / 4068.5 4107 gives 1.87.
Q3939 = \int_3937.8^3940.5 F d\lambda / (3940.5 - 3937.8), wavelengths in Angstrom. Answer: 17.1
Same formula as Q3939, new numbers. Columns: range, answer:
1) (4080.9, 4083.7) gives 42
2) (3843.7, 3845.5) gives 27.2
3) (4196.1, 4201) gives 37.5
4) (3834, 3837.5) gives 15.8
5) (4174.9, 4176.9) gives 40.1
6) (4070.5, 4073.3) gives 37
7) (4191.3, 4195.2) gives 40.6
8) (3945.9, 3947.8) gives 26.1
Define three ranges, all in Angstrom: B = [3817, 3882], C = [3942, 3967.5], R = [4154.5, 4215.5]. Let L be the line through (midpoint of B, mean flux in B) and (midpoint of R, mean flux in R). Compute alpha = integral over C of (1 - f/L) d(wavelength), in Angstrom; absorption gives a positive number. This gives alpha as 2.67 Angstrom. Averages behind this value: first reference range 21.7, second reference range 41.2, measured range 24.9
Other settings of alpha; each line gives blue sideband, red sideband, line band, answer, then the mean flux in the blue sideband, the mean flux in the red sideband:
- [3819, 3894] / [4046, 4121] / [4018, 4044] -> -3.1 Angstrom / 22.1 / 39.5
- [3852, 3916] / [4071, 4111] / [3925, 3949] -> 9.7 Angstrom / 25.5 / 40.3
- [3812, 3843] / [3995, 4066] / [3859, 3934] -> 2.7 Angstrom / 18.8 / 38.8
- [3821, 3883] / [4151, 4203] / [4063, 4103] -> -4.5 Angstrom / 21.8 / 40.9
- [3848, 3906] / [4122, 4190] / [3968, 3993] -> 1.6 Angstrom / 24.9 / 41.9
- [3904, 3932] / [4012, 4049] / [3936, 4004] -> 8.4 Angstrom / 24.9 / 39.4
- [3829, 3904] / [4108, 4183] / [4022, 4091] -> -4.4 Angstrom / 23.6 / 42.4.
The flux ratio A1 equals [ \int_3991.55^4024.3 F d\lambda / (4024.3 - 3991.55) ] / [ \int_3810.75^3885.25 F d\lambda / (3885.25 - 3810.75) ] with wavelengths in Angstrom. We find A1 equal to 1.83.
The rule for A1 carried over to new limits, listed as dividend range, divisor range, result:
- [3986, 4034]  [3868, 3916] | 1.53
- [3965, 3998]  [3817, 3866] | 1.38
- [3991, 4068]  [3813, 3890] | 1.76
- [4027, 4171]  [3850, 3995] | 1.62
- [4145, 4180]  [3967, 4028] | 1.19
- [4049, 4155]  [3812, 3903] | 1.77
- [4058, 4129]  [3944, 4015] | 1.30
